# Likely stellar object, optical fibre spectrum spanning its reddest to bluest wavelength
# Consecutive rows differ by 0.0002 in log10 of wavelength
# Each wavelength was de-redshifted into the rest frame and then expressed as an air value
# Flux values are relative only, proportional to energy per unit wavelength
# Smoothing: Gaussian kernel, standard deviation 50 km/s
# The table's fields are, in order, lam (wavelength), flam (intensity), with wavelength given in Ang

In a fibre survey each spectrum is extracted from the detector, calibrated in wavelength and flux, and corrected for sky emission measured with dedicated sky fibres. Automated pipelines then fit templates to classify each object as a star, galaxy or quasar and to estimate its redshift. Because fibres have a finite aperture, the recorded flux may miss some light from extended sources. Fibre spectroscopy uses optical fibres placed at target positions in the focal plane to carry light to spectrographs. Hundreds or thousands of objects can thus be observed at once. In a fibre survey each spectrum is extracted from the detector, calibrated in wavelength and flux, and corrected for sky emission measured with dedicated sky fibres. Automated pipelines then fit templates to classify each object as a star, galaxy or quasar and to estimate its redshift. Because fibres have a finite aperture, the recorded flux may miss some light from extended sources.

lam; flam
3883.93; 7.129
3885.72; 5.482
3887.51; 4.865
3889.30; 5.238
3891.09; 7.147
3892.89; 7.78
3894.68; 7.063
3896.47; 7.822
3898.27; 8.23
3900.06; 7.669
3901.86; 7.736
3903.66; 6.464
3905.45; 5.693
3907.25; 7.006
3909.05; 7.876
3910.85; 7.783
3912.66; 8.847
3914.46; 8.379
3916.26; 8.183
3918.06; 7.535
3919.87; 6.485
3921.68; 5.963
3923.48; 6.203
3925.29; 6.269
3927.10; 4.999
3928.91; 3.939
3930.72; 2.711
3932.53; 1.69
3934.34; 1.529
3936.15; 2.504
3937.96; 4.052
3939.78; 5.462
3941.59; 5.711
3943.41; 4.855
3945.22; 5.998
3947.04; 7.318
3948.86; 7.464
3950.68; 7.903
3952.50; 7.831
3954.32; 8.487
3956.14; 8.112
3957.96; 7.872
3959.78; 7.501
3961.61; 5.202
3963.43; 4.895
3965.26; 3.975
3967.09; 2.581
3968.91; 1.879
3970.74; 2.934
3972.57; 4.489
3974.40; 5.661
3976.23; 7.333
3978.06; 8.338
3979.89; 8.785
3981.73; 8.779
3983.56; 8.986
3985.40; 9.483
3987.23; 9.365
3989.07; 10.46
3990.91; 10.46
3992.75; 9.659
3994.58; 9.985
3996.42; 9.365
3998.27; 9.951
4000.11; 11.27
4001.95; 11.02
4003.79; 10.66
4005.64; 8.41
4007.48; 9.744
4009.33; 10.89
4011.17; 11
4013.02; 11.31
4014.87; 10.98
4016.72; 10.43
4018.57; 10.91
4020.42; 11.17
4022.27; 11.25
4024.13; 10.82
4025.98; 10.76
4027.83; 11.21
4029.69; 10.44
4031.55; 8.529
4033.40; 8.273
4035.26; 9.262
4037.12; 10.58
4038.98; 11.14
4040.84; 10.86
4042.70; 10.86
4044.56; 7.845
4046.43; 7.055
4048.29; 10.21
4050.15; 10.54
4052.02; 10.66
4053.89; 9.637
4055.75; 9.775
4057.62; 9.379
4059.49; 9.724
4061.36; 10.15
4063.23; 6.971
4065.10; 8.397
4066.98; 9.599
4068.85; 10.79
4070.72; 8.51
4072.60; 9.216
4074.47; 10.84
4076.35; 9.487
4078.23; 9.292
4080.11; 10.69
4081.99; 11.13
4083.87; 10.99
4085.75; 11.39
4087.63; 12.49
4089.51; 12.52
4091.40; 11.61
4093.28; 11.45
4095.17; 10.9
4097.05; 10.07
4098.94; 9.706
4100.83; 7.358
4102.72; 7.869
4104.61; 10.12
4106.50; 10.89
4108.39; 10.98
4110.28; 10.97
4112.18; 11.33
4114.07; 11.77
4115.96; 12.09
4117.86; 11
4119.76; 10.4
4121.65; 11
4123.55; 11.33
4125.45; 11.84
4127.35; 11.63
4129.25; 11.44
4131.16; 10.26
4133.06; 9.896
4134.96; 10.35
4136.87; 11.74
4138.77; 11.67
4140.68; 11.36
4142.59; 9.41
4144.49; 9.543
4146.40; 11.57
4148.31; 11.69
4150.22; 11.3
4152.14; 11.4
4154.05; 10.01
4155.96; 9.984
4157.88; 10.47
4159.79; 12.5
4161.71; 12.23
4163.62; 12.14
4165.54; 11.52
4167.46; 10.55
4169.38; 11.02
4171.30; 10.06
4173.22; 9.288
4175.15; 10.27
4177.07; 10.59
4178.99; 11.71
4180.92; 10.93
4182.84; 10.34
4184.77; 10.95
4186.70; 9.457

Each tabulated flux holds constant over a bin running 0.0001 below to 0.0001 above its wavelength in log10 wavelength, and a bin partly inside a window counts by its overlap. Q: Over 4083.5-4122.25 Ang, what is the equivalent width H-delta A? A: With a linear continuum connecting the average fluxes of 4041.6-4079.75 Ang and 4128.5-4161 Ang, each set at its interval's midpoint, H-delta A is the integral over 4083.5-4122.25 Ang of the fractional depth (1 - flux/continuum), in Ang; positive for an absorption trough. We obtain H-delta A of -2.4 Ang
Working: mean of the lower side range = 9.47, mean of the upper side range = 10.9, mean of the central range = 10.8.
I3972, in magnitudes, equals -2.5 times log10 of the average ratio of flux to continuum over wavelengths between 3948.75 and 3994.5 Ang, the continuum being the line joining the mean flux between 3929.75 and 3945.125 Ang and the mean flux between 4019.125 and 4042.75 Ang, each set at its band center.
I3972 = -0.18 mag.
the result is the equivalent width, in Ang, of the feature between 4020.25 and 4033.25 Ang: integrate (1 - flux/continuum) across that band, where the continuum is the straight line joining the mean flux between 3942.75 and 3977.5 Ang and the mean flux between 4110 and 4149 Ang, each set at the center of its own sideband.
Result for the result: -4.1 Ang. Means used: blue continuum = 5.94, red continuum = 11.1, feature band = 10.4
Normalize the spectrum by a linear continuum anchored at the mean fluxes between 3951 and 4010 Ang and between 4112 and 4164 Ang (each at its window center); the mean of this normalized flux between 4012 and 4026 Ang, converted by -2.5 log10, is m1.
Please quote -0.25 mag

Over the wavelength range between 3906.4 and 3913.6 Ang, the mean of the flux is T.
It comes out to 7.88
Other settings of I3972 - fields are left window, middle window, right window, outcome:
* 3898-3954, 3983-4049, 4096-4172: -0.24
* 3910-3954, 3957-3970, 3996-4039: 0.47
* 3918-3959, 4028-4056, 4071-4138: -0.11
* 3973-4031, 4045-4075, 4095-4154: 0.10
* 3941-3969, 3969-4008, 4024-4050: -0.12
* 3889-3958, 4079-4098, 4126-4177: -0.17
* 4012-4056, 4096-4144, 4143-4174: 0.01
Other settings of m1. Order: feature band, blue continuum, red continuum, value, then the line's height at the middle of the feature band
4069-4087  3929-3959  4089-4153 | -0.08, 9.55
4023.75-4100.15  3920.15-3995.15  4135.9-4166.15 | -0.14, 8.91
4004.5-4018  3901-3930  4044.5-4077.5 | -0.22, 8.52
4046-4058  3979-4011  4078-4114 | 0.06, 10.3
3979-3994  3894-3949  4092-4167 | -0.25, 7.57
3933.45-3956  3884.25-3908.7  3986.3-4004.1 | 0.41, 8.47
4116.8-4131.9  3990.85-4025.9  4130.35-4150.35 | -0.04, 10.8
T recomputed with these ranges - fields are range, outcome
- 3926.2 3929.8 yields 4.47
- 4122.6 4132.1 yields 11.3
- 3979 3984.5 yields 8.84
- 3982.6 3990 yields 9.57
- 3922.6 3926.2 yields 6.23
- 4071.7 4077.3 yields 9.85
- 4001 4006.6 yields 10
